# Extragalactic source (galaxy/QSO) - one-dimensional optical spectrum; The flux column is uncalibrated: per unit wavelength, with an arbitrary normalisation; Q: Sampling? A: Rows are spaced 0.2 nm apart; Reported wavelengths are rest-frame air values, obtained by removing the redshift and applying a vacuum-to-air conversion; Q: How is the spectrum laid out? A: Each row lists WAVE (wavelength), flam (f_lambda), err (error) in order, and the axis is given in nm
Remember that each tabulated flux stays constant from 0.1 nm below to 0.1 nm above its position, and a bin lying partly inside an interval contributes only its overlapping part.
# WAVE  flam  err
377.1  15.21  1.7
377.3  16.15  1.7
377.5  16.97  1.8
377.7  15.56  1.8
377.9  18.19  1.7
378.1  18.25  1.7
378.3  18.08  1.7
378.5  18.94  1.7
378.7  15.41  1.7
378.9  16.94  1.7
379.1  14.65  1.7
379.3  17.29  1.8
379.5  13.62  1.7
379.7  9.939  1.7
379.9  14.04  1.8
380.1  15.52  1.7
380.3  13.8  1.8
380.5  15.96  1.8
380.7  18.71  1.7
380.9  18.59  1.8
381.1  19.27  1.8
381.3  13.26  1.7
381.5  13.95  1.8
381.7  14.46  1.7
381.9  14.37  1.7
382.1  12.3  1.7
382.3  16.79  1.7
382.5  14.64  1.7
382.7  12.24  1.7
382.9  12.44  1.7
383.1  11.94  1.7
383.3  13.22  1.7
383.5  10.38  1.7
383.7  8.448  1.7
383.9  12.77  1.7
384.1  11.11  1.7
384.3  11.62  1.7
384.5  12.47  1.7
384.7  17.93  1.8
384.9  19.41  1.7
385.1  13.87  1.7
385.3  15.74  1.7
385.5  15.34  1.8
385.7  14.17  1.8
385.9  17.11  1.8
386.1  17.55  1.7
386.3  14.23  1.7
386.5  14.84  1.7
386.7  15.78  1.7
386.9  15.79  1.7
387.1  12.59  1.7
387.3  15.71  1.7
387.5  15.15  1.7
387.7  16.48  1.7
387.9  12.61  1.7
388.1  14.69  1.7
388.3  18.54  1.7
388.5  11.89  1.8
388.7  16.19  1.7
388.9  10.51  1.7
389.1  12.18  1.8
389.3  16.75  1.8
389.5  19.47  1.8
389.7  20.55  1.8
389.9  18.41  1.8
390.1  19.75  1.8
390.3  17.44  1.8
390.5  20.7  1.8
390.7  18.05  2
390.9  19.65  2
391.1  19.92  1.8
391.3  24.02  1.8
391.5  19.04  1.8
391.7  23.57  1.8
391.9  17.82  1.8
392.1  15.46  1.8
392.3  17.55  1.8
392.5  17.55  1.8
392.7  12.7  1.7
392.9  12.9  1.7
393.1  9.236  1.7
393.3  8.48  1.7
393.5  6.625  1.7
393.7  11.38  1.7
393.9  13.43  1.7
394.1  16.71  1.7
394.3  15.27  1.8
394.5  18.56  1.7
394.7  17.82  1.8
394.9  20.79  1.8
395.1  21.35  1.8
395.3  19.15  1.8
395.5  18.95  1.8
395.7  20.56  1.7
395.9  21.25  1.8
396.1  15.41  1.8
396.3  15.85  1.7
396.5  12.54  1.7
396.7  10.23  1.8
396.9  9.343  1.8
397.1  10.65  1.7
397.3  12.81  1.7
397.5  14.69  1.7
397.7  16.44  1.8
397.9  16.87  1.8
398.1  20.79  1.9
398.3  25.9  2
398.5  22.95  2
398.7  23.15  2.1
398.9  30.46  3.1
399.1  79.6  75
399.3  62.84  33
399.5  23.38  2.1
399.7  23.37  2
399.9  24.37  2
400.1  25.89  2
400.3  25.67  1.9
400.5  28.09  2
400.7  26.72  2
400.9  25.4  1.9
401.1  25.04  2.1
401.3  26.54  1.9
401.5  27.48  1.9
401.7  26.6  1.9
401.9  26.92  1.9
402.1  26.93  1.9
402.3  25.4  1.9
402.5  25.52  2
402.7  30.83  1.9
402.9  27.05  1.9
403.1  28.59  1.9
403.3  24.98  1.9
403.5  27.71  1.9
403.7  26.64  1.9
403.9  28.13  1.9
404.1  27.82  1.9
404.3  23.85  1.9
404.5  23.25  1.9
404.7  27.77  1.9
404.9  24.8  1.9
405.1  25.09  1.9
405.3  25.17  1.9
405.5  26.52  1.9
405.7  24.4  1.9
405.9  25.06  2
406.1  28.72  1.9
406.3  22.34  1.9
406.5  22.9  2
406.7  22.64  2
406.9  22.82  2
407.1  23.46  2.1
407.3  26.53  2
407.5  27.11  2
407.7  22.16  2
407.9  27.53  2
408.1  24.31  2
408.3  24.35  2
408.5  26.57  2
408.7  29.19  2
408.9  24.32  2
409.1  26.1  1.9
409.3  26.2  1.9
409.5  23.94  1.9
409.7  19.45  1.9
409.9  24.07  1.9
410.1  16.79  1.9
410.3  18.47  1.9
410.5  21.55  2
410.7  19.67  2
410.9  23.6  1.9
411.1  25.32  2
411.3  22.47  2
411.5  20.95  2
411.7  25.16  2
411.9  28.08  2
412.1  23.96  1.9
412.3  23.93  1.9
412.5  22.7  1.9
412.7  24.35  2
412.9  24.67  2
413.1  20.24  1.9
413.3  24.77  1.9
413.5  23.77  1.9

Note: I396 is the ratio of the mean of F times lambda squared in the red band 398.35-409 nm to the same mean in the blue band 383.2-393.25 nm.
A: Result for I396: 1.88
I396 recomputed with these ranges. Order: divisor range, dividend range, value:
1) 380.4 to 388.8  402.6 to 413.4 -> 1.89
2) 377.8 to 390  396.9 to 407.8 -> 1.91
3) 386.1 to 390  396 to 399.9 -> 1.61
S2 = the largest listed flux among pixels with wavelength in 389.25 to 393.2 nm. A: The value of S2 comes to 24.02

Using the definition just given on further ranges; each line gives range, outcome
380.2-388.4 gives 19.41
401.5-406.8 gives 30.83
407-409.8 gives 29.19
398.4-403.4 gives 79.6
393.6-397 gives 21.35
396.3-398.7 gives 25.9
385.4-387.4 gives 17.55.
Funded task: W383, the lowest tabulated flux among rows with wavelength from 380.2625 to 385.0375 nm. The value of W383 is 8.448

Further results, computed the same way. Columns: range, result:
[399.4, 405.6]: 23.25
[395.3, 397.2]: 9.343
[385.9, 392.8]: 10.51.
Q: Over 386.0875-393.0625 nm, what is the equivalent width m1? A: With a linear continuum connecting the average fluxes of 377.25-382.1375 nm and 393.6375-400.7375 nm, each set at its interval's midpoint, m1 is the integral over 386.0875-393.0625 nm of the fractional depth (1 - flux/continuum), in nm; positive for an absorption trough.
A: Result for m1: 0.97 nm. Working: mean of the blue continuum 15.8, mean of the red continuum 22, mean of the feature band 16.7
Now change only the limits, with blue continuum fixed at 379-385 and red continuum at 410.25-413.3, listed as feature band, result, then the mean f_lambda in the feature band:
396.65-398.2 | 0.39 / 14.1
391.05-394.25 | 0.37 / 15.3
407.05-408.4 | -0.20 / 25.1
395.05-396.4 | -0.04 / 18.8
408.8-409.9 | -0.08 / 24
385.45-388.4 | 0.05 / 15.4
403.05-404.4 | -0.39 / 26.8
